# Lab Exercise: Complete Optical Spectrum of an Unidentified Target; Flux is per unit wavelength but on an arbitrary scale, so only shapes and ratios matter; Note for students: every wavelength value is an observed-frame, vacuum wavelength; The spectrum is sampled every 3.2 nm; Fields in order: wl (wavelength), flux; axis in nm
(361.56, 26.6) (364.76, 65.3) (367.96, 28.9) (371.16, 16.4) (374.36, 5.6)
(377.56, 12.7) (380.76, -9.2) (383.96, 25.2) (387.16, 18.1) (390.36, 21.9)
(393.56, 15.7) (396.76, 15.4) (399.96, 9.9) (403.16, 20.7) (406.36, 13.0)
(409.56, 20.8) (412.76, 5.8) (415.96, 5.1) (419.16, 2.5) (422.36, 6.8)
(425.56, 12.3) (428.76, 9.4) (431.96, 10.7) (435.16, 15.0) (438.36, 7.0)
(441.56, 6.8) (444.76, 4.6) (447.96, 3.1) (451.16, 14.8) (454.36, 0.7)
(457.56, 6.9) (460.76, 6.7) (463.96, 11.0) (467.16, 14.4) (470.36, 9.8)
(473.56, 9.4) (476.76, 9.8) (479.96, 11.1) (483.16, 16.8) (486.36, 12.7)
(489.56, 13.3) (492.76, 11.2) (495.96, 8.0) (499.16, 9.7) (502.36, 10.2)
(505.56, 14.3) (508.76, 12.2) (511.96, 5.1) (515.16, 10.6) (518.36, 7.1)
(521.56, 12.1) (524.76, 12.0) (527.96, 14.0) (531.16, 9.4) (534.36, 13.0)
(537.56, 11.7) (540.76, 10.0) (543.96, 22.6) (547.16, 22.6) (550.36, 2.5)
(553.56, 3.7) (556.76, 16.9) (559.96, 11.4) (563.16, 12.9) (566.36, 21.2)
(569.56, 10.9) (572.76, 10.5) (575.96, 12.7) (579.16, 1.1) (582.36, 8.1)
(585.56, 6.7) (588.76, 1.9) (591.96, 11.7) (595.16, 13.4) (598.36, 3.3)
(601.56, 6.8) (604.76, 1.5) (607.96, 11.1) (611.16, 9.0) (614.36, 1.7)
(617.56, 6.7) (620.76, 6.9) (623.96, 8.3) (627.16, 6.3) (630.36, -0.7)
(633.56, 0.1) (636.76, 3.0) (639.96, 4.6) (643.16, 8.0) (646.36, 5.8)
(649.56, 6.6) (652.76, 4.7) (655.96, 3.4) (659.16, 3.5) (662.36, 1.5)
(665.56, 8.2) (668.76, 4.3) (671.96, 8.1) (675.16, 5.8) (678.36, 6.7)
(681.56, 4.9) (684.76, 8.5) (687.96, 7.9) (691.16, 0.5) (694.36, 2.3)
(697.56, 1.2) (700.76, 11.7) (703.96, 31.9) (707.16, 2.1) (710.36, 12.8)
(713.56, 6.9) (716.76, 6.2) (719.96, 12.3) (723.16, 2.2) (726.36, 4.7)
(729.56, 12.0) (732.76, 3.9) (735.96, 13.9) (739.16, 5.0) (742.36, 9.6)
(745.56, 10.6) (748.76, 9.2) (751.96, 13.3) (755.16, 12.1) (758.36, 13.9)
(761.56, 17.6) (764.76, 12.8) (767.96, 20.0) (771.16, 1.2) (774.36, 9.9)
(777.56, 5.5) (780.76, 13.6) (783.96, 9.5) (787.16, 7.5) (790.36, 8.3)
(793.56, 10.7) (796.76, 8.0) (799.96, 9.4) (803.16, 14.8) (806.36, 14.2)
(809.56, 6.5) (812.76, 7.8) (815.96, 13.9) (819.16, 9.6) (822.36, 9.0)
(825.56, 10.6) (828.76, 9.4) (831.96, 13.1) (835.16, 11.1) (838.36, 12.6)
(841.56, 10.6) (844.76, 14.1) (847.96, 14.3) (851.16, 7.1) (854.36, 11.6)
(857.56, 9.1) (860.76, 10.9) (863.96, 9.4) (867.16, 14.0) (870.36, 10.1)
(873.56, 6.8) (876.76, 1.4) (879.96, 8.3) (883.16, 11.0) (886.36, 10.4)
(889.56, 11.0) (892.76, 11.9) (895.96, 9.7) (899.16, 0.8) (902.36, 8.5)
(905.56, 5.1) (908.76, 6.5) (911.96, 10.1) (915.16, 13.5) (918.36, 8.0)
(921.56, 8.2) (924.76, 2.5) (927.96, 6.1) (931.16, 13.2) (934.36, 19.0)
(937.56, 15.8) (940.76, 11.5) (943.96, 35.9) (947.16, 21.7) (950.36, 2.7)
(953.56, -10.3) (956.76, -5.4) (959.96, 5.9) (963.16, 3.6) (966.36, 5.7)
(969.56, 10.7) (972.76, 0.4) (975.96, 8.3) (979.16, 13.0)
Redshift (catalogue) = 0.884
